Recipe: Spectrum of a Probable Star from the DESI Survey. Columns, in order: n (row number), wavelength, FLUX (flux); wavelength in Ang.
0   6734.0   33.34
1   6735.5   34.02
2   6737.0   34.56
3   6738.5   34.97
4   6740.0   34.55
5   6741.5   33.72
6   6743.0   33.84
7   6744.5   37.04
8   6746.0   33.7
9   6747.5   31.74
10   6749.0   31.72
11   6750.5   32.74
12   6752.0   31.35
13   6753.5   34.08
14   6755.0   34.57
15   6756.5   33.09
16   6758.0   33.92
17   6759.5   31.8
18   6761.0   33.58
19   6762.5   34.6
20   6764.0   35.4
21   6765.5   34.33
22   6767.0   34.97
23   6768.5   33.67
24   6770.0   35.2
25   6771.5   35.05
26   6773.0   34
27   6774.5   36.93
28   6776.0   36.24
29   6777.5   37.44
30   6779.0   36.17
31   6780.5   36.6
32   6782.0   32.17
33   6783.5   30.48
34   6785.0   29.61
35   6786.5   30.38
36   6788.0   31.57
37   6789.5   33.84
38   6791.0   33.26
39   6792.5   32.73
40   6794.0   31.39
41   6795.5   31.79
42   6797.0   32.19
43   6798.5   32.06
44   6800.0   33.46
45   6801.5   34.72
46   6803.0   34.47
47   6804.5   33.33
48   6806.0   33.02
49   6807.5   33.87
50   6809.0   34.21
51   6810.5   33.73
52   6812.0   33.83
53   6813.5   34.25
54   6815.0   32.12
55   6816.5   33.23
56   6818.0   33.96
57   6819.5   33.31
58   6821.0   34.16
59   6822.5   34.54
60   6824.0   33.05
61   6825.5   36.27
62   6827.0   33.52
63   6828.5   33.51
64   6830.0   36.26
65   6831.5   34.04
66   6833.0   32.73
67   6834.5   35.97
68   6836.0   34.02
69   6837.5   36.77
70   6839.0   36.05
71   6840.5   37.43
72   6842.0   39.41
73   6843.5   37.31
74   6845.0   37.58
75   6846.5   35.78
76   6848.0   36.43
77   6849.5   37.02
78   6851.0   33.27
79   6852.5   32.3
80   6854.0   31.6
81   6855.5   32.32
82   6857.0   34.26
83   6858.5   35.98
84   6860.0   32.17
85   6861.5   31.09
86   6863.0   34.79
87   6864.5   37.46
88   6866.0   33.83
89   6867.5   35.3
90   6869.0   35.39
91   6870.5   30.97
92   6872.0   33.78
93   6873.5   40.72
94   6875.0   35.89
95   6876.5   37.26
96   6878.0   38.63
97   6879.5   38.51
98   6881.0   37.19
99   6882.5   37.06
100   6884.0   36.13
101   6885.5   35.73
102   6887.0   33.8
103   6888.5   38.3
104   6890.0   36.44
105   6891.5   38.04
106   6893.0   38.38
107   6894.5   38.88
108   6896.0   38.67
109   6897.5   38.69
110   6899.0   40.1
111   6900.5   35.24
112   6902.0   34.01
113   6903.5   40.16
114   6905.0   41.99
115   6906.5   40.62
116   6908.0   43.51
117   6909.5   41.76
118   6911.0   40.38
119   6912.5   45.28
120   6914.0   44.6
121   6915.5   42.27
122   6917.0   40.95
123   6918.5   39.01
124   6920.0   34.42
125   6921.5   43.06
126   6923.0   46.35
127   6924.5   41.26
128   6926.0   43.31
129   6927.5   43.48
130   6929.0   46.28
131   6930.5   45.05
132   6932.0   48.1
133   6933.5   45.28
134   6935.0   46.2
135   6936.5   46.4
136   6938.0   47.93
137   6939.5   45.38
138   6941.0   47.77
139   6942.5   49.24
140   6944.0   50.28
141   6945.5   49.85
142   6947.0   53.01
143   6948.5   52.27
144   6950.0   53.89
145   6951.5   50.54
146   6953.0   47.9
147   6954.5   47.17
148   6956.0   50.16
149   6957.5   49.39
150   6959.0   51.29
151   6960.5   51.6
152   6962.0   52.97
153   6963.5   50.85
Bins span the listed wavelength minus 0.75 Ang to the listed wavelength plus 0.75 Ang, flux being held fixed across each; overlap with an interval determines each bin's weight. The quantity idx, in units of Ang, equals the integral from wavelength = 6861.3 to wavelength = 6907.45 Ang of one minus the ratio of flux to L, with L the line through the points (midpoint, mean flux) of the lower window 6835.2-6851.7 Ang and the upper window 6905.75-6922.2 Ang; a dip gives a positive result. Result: 2.81 Ang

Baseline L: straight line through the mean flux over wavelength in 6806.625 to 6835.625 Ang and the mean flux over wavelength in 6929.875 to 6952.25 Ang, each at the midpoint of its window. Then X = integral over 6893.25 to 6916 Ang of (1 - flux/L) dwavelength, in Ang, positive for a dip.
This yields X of 2.0 Ang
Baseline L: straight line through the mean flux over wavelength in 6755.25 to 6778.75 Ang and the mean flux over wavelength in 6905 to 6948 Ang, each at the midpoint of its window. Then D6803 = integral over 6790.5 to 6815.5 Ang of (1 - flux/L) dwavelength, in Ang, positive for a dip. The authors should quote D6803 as 2.54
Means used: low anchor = 34.7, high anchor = 44.7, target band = 33.2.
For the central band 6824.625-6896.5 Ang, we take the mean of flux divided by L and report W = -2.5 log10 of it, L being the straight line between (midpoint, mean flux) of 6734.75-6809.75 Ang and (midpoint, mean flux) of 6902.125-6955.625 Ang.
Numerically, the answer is 0.127 mag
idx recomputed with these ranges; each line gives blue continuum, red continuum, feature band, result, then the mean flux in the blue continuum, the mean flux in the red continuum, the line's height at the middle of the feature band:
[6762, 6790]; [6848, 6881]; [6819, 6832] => 0.1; 34.1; 35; 34.6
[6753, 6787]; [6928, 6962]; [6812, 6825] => 1.6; 34.1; 48.9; 38.2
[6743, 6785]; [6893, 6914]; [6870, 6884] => 0.8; 34.1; 40.1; 38.9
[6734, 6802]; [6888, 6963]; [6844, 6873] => 4.0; 33.7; 44.4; 39.8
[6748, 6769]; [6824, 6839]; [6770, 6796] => 0.3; 33.5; 34.8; 33.9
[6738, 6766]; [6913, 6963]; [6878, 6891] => 1.9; 33.7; 46.9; 43.1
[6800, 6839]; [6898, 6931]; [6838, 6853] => -0.1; 34.1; 41.5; 36.1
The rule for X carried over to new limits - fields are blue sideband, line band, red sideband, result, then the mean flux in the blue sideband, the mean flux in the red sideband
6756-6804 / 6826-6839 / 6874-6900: 0.3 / 33.7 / 37.5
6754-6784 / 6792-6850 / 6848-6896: 1.1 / 34.5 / 35.6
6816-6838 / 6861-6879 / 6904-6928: 1.2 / 34.3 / 42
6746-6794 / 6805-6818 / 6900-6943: 1.0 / 33.6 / 43.1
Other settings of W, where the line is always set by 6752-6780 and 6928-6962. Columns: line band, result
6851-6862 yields 0.26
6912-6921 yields 0.14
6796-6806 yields 0.13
